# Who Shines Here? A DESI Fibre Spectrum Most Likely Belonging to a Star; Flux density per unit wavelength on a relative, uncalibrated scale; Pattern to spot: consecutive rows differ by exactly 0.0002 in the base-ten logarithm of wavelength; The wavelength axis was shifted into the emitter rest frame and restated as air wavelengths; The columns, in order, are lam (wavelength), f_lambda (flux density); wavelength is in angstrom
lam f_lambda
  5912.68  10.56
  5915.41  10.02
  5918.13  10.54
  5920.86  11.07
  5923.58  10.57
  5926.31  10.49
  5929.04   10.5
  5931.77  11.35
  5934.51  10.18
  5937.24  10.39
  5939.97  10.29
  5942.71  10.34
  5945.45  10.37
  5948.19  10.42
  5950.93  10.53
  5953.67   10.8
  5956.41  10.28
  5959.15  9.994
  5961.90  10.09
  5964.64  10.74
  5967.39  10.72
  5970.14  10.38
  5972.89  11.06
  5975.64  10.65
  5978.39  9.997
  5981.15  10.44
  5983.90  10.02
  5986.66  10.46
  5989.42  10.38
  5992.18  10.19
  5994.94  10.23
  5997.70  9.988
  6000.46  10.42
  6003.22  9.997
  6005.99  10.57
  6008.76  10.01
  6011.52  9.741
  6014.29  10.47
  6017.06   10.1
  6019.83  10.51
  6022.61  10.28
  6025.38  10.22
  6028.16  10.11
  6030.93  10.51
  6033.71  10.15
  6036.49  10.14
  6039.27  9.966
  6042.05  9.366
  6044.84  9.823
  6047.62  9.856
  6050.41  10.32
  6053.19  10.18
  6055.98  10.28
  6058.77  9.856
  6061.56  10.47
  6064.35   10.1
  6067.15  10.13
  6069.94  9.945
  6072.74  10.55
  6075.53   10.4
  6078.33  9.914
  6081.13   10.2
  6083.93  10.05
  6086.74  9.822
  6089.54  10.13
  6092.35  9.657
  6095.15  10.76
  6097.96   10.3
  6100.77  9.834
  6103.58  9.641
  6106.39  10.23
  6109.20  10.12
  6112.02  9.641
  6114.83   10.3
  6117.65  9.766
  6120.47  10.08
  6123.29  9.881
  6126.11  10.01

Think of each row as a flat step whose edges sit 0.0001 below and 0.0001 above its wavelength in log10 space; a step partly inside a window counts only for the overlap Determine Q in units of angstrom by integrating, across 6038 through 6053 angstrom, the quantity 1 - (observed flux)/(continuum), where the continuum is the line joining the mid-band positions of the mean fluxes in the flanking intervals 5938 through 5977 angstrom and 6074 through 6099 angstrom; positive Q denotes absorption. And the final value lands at 0.5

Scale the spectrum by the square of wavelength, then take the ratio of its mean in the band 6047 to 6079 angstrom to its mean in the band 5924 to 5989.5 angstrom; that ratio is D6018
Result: 1.01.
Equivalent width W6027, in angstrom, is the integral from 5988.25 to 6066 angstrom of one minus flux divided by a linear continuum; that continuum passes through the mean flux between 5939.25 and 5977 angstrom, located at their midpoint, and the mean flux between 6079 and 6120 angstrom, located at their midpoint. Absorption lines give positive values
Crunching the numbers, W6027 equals 0.83 angstrom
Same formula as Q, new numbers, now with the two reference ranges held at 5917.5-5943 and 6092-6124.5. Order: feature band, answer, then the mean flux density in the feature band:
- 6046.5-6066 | 0.1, 10.2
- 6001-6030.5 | 0.3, 10.2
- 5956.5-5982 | 0.0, 10.4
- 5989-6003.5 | 0.2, 10.2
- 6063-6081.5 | -0.1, 10.2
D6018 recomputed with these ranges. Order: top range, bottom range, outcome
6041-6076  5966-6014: 1.00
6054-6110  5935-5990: 1.01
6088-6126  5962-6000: 1.01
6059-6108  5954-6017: 1.01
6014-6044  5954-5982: 0.99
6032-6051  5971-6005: 0.98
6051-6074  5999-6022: 1.01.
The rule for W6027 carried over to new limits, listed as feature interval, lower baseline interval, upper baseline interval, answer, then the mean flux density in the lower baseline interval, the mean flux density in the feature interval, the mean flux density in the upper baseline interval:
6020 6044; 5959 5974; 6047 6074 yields 0.4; 10.5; 10.1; 10.2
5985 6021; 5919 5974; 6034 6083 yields 0.3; 10.5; 10.2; 10.1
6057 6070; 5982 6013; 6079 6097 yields 0.0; 10.2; 10.1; 10.1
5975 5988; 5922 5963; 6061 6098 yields 0.1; 10.4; 10.3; 10.2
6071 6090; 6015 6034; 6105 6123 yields -0.1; 10.3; 10.1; 10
